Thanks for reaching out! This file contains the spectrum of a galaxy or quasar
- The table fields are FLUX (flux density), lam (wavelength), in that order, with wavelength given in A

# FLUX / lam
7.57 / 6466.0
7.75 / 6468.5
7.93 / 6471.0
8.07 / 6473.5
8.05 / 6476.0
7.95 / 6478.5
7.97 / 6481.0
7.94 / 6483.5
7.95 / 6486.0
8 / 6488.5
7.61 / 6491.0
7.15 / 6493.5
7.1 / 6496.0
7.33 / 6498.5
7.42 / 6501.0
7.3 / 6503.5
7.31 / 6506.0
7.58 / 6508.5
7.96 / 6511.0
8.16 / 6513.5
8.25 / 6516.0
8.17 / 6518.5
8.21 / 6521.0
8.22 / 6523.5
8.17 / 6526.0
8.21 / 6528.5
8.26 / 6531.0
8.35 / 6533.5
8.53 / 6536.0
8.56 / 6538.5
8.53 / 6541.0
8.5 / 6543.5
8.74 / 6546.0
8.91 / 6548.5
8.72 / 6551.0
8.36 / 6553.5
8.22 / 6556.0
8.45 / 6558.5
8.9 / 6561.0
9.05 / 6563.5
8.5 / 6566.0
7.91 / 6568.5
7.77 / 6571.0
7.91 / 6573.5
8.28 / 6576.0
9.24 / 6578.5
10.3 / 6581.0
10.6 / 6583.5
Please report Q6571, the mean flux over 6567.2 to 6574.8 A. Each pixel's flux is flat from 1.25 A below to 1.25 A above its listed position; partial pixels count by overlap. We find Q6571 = 7.87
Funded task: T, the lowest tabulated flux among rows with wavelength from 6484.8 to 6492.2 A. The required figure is 7.61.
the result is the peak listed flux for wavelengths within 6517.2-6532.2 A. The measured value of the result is 8.26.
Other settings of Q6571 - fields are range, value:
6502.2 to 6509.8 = 7.4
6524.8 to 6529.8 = 8.19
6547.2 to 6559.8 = 8.53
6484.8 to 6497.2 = 7.56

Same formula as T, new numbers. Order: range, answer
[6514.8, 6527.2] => 8.17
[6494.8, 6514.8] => 7.1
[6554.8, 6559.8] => 8.22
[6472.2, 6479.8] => 7.95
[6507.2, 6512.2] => 7.58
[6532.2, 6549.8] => 8.35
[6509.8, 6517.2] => 7.96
